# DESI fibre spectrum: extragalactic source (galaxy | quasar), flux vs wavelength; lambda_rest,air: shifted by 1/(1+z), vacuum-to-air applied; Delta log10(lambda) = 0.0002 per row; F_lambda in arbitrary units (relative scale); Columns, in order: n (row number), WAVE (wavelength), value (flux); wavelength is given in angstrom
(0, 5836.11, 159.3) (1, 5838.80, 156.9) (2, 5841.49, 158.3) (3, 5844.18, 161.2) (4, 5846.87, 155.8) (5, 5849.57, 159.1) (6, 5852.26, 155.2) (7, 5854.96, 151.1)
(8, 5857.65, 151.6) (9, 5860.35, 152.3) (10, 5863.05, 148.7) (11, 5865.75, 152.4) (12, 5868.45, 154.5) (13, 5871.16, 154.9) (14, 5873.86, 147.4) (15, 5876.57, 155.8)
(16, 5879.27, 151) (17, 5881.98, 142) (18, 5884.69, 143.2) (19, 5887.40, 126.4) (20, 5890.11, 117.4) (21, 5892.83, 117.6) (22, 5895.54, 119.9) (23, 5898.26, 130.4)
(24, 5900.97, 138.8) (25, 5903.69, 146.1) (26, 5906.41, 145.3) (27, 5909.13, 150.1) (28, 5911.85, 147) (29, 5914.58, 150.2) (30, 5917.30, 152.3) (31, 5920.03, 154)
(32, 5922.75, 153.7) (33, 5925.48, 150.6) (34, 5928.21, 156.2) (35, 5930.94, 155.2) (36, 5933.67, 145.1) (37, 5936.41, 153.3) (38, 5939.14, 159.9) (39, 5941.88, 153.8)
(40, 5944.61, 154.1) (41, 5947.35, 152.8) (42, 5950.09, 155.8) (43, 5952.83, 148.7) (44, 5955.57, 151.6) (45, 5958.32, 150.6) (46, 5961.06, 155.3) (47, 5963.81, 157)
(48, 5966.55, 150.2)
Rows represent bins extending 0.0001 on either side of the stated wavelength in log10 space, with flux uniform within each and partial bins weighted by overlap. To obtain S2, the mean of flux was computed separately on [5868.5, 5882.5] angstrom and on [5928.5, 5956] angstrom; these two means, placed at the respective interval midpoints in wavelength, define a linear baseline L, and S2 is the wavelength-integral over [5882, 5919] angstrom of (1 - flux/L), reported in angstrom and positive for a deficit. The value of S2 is 3.5 angstrom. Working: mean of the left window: 151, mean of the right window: 153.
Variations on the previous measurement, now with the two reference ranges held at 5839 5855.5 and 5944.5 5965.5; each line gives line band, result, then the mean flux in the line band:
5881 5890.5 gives 1.4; 133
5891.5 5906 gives 2.2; 132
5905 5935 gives 0.7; 151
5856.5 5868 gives 0.4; 152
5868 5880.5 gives 0.3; 153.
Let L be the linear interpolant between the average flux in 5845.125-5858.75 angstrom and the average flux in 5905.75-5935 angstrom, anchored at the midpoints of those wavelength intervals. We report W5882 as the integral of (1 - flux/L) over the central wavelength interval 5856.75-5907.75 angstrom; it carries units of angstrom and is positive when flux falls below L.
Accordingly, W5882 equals 3.8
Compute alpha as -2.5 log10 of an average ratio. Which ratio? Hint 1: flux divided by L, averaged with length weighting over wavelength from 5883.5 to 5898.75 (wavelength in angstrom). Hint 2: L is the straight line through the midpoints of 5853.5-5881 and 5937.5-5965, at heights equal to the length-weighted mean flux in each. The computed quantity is 0.213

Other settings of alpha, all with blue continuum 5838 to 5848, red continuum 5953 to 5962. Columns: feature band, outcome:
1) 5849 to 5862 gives 0.03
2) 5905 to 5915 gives 0.05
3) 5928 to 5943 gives 0.00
